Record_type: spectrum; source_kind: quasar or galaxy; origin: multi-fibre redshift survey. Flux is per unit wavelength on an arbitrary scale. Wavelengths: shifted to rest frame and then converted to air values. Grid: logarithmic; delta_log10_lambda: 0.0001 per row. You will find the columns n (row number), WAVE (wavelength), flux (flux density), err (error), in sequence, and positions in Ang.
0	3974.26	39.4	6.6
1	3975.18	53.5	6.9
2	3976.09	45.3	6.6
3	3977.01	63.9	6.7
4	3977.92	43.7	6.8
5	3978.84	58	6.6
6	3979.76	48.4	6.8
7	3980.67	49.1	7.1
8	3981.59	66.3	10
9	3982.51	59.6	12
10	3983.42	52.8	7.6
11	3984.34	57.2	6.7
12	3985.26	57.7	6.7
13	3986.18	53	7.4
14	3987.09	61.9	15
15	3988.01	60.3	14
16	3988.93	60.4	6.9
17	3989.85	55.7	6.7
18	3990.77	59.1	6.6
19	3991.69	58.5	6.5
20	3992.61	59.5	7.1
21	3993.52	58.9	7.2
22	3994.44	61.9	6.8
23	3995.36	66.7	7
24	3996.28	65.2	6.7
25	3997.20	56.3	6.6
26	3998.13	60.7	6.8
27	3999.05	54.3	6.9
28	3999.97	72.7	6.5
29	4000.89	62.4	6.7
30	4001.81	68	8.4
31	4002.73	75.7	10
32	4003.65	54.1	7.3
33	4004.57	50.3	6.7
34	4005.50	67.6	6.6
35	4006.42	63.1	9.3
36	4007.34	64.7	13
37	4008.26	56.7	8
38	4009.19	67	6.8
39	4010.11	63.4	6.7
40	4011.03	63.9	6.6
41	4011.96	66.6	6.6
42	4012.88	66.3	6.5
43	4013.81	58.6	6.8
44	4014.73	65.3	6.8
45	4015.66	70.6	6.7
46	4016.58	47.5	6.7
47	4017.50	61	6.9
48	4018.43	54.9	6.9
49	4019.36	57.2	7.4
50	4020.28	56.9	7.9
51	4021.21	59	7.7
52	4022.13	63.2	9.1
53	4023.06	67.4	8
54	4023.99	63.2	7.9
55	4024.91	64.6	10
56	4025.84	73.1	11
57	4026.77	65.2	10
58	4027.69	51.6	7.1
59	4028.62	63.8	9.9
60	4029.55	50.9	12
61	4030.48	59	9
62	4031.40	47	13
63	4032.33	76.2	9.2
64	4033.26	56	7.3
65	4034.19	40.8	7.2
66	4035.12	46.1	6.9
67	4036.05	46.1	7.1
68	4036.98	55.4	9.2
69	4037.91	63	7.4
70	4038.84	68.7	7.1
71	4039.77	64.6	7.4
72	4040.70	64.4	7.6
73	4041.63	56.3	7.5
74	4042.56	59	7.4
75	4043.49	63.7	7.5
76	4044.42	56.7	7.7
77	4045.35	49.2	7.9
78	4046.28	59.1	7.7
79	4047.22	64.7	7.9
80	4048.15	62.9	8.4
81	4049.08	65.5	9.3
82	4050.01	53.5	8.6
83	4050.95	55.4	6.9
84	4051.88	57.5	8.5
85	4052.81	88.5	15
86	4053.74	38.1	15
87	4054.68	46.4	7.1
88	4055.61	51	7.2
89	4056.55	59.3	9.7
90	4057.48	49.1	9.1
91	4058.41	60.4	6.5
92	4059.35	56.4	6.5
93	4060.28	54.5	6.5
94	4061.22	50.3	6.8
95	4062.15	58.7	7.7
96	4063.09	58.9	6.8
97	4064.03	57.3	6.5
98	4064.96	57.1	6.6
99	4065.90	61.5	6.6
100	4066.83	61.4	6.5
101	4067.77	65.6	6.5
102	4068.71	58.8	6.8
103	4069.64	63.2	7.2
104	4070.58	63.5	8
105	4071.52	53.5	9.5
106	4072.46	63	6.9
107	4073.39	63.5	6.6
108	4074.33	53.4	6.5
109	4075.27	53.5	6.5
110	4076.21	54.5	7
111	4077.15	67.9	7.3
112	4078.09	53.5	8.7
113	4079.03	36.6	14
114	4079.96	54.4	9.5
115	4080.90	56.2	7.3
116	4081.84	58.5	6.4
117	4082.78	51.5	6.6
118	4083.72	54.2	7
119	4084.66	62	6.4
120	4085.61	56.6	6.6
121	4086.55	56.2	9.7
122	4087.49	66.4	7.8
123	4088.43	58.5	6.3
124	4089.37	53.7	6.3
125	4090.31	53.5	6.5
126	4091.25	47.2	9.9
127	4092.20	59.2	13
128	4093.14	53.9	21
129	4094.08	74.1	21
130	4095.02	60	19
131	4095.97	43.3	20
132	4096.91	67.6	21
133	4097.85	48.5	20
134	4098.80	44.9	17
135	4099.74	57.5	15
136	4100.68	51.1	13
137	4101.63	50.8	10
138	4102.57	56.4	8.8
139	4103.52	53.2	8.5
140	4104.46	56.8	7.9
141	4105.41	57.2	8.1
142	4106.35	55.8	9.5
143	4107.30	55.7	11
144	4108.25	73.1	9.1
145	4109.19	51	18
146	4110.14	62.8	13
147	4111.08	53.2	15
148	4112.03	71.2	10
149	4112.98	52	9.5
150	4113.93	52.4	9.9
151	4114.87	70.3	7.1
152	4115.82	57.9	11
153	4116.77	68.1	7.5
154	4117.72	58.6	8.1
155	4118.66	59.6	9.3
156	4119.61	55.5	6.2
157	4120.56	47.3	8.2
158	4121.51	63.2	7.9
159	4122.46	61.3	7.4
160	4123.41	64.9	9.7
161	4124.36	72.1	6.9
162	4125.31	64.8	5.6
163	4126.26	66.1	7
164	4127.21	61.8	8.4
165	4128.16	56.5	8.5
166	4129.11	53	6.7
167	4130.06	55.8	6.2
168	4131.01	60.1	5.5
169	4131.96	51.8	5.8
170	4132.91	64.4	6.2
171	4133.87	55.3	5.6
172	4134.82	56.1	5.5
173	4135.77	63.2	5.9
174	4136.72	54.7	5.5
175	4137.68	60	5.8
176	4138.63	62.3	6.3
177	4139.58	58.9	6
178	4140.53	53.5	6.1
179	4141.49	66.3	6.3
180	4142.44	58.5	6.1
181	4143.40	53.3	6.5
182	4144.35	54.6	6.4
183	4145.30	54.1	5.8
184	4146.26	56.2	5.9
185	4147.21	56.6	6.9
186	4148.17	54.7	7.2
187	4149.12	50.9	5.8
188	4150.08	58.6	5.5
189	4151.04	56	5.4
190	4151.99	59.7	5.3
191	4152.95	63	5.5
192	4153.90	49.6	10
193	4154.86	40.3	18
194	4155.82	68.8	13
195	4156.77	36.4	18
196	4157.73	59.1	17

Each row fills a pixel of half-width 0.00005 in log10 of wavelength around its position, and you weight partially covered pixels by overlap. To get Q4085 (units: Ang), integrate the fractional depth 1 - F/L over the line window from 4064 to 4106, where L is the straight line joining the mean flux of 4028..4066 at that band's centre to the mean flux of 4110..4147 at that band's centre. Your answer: 1.10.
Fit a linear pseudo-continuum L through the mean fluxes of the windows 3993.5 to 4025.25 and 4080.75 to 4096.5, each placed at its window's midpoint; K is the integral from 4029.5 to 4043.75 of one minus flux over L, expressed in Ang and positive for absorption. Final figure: 0.7 Ang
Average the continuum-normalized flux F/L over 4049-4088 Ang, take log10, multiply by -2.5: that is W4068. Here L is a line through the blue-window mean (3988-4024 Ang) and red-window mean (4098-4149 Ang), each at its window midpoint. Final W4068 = 0.05 mag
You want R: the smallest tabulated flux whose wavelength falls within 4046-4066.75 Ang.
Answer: 38.1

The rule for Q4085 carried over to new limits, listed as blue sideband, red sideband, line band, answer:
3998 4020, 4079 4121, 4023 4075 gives 1.1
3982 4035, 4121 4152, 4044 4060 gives 0.7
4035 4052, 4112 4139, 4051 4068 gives 0.5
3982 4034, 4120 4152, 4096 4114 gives 0.9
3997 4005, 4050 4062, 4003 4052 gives -0.9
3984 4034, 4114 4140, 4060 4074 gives 0.3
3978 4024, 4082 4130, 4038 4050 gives -0.3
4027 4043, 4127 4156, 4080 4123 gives -0.2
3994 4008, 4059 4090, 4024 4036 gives 0.6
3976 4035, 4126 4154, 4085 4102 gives 0.7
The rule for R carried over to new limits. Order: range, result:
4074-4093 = 36.6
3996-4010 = 50.3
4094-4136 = 43.3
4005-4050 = 40.8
